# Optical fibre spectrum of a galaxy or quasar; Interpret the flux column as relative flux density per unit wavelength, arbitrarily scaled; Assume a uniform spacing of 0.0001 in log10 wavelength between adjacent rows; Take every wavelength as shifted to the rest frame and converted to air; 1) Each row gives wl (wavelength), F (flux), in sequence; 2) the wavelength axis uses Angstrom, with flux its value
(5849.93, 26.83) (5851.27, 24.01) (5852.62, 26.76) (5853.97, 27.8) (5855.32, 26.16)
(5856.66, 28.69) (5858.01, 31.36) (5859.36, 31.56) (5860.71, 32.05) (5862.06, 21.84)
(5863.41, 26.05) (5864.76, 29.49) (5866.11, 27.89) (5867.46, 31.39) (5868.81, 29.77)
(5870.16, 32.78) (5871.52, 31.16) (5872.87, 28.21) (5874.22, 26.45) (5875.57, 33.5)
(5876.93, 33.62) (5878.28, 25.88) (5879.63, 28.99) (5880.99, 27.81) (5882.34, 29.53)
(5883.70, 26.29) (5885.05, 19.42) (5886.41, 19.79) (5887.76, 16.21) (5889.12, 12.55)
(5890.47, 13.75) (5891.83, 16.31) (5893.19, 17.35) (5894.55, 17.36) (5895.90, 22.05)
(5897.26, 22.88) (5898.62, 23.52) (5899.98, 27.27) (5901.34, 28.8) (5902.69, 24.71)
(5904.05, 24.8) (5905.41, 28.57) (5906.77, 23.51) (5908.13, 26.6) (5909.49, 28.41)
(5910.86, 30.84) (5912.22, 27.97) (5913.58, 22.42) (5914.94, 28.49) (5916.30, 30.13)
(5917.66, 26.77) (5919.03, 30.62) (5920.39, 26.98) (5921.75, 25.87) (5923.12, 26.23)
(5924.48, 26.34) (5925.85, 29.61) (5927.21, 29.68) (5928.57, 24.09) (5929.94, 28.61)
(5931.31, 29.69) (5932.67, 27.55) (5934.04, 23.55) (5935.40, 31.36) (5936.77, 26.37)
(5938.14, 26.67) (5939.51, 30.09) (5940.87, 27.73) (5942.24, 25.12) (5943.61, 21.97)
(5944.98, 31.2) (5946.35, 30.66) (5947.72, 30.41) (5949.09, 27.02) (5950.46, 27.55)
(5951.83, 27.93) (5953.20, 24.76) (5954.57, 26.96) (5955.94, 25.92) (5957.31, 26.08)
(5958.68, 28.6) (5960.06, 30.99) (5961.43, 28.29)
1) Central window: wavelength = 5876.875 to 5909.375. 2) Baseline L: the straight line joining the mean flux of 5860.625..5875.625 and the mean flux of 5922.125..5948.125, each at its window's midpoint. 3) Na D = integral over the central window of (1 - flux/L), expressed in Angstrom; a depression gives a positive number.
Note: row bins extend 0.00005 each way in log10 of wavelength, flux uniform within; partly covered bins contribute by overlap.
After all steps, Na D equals 6.1 Angstrom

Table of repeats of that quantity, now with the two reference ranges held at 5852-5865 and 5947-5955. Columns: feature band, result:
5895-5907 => 1.2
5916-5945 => 0.2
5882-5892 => 3.2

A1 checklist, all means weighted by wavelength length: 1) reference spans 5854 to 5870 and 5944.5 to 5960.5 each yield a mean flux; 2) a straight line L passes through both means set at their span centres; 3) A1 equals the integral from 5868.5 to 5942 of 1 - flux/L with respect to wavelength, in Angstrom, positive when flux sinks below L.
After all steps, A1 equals 6.4 Angstrom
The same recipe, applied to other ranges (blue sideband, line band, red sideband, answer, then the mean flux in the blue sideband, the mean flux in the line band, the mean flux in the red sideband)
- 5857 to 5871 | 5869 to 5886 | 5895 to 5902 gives -0.6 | 29.4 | 28.5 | 24.6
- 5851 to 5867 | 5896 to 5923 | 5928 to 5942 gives 1.0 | 27.9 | 26.7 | 27.5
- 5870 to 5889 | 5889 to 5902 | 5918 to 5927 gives 3.1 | 26.5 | 20.5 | 27.7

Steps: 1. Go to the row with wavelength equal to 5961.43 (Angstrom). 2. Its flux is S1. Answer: 28.29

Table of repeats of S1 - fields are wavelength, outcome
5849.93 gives 26.83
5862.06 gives 21.84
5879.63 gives 28.99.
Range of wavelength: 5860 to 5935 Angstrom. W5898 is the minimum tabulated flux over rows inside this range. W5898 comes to 12.55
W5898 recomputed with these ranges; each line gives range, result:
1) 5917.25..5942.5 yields 23.55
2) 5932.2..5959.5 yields 21.97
